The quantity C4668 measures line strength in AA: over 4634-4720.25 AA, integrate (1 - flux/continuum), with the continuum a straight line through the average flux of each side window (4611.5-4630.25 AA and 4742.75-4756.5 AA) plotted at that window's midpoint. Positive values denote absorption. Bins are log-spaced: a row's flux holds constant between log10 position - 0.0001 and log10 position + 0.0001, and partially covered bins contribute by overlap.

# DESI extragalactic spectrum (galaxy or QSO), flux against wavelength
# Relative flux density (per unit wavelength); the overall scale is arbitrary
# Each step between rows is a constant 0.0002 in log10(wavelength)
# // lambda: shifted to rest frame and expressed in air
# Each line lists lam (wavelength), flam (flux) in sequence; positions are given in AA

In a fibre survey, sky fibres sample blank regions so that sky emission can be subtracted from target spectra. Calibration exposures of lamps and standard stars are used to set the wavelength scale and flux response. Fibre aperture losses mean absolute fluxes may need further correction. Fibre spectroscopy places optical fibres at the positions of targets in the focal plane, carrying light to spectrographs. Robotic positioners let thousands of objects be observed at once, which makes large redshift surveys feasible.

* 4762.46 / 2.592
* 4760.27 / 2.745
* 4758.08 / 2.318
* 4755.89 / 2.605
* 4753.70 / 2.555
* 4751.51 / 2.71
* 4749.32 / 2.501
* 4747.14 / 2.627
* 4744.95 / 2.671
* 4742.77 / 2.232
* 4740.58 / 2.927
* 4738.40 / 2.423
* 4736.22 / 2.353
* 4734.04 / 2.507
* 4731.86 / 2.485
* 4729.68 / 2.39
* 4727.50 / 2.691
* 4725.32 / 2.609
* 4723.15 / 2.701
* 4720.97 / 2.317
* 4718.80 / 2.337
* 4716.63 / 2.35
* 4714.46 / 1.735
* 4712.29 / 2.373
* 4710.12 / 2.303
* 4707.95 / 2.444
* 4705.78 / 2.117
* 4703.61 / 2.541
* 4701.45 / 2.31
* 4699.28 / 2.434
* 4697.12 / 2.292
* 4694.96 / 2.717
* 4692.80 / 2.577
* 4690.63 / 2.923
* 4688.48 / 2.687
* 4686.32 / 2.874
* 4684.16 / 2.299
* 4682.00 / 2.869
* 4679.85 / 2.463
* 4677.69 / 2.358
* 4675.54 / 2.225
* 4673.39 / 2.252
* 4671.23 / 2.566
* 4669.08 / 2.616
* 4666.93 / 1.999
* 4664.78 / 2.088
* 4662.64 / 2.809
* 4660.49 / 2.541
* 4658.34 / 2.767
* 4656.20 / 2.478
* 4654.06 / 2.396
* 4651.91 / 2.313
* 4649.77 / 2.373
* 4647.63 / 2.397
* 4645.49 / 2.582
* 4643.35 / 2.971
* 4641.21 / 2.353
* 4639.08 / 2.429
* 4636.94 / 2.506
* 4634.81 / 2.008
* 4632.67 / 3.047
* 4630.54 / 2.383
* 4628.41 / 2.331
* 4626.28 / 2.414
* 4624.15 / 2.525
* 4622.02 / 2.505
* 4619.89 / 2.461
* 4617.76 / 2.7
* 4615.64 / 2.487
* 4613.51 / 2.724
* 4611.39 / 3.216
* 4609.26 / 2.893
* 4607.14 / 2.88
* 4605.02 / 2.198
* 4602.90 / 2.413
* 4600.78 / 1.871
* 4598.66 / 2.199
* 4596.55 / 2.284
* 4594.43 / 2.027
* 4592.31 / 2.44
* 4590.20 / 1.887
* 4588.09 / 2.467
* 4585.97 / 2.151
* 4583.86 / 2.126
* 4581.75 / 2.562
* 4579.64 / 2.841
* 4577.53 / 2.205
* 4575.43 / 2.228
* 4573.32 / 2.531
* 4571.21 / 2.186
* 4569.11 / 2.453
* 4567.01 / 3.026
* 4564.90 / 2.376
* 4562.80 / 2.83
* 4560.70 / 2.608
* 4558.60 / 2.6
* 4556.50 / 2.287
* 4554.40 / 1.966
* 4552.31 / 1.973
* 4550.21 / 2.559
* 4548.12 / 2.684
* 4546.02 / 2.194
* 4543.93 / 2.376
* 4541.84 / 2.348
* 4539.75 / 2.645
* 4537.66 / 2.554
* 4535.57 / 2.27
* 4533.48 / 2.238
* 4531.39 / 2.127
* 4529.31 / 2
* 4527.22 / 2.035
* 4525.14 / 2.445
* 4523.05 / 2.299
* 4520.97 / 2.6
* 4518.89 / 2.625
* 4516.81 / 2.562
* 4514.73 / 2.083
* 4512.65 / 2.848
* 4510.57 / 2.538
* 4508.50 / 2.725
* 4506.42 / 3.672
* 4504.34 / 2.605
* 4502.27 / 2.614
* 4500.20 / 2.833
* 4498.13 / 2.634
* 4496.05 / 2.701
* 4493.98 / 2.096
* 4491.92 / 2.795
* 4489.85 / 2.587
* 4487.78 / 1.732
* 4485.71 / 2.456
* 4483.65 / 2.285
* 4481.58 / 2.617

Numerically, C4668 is 4.05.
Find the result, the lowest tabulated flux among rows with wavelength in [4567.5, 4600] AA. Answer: 1.887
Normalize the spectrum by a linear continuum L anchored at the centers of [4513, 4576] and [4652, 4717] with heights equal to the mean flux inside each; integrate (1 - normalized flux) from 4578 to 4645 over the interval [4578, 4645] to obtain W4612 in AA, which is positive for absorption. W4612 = -1.11 AA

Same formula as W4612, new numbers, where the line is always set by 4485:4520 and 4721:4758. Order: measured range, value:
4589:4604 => 2.4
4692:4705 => 0.4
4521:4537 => 2.2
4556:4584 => 0.8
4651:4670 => 0.9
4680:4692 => -0.7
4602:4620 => -0.7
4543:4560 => 1.6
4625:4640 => 0.7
